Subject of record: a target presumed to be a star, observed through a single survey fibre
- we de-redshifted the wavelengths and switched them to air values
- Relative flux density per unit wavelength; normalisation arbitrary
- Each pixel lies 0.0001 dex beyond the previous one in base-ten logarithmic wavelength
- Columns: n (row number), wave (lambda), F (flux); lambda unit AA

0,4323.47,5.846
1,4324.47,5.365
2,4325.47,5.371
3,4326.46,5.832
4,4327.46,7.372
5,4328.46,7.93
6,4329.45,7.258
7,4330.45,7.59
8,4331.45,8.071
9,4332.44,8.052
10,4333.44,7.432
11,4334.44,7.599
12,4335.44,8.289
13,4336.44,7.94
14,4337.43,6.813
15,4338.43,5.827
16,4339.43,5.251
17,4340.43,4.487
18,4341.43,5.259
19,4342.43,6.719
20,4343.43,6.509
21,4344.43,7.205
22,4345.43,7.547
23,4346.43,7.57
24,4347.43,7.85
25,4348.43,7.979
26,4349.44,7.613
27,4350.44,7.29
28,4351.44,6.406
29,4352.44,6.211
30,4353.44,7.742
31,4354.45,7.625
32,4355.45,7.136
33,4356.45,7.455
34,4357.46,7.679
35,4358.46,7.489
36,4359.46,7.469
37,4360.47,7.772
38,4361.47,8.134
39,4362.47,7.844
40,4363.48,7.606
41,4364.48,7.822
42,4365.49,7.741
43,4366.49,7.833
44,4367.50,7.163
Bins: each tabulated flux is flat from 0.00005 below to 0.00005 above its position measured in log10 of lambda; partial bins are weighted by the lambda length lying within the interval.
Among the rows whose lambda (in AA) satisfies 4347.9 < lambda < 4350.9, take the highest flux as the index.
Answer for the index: 7.979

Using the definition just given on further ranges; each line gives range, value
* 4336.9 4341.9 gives 6.813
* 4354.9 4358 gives 7.679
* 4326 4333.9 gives 8.071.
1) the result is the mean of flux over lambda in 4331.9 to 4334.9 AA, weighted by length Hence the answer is 7.71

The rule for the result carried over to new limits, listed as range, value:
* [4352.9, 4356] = 7.48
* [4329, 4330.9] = 7.41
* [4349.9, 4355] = 7.06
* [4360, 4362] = 7.99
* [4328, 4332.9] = 7.79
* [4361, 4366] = 7.83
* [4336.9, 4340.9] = 5.63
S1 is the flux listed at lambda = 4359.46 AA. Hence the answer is 7.469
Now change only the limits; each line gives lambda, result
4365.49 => 7.741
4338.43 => 5.827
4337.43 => 6.813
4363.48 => 7.606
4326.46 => 5.832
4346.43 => 7.57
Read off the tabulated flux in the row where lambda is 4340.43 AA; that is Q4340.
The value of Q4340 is 4.487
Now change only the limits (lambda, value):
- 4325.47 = 5.371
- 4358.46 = 7.489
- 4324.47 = 5.365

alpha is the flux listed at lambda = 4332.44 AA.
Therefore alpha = 8.052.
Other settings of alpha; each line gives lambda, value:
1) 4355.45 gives 7.136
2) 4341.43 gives 5.259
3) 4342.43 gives 6.719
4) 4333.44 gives 7.432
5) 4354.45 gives 7.625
